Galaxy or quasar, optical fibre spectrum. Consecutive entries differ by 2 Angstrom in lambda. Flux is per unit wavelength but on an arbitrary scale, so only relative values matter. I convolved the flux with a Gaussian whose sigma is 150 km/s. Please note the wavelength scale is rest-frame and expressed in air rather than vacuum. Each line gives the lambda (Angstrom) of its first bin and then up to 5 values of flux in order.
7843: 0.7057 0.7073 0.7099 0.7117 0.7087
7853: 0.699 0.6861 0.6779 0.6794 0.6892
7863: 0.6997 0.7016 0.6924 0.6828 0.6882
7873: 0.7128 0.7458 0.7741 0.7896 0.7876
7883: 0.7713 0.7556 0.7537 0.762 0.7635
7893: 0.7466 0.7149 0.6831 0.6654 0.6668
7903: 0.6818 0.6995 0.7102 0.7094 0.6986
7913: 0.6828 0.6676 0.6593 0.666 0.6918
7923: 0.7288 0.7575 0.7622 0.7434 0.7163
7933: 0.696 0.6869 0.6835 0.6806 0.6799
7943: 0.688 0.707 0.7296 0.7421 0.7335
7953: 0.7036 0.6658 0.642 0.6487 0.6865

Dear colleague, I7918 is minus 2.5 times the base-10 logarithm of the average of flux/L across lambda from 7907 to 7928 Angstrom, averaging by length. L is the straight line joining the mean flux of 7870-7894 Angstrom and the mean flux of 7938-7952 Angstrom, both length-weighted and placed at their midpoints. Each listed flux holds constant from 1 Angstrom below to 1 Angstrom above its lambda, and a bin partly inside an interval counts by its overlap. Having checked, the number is 0.04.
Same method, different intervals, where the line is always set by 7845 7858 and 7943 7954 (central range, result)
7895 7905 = 0.05 mag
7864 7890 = -0.05 mag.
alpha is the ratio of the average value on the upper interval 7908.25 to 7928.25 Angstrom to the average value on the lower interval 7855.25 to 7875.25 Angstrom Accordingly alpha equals 1.01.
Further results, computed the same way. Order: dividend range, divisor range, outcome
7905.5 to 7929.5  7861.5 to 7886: 0.96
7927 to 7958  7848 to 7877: 1.00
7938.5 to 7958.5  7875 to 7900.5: 0.93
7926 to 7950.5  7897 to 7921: 1.04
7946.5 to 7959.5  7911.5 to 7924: 1.02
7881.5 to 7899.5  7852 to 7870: 1.07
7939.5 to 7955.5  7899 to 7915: 1.02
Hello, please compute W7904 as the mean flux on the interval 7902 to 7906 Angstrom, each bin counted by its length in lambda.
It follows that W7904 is 0.691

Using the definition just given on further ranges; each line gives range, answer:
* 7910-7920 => 0.675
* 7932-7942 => 0.685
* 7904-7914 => 0.7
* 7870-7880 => 0.742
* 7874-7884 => 0.774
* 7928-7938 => 0.705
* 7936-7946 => 0.688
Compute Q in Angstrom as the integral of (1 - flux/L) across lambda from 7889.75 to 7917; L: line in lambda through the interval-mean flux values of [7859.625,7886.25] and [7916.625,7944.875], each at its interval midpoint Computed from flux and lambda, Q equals 0.7 Angstrom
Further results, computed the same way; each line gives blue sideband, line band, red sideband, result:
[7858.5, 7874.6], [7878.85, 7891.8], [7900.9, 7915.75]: -1.4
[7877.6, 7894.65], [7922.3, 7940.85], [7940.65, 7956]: 0.2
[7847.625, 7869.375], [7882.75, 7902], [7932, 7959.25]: -0.9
